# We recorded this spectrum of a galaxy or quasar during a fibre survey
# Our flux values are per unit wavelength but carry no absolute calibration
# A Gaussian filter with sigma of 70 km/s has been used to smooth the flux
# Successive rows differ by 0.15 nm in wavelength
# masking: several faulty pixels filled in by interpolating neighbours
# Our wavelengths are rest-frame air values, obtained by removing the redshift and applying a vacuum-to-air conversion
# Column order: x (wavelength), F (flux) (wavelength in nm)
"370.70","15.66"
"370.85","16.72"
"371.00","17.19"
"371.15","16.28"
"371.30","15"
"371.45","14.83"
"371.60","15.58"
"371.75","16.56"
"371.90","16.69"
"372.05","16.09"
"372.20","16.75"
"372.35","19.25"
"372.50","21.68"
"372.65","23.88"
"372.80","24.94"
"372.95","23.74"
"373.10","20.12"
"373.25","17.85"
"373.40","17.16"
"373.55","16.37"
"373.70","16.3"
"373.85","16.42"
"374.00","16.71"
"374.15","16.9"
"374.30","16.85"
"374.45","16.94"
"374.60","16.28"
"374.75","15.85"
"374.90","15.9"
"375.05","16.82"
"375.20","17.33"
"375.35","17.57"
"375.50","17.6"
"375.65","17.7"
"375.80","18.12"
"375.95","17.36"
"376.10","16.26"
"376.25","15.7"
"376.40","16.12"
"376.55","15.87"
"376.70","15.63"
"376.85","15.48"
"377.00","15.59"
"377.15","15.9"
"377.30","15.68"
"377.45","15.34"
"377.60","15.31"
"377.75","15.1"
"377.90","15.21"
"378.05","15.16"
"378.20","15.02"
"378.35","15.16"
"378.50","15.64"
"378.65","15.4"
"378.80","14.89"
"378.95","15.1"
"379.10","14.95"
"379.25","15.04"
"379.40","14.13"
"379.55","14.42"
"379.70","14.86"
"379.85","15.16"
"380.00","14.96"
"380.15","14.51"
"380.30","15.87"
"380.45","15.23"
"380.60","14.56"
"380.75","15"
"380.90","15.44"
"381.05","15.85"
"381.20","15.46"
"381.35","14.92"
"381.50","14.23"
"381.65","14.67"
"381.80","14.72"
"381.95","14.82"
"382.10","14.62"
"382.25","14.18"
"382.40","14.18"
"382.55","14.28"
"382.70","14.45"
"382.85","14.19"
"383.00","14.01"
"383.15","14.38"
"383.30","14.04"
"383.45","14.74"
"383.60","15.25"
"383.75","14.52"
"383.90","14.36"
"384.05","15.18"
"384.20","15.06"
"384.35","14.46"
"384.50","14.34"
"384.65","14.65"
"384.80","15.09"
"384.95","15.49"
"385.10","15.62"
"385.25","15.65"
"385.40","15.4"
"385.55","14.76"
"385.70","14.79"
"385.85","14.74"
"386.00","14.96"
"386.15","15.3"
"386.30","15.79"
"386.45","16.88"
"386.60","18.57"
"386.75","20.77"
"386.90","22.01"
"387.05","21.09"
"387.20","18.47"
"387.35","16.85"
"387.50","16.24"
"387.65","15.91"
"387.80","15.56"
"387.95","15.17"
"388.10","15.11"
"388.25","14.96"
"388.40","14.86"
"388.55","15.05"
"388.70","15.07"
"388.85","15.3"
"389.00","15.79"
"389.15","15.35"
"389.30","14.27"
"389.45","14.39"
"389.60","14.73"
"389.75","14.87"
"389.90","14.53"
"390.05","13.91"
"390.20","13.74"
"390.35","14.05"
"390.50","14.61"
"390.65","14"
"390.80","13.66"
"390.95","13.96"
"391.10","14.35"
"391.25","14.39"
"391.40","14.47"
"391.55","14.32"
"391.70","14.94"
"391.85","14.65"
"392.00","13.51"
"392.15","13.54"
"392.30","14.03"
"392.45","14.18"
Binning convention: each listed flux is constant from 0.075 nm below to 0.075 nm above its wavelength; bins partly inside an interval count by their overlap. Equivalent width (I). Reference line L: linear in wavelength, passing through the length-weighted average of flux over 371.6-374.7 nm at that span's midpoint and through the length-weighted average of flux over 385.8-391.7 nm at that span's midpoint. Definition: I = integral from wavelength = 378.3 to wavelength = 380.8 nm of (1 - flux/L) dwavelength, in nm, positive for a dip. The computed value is 0.32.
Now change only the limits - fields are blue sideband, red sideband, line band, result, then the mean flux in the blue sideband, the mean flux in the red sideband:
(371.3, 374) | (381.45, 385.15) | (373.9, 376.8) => 0.116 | 18.3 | 14.6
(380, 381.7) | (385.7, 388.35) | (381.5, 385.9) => 0.332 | 15.1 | 16.9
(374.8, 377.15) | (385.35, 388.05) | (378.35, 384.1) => 0.656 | 16.6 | 16.8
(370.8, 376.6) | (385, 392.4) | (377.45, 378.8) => 0.131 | 17.5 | 15.4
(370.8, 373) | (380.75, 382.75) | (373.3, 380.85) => 0.272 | 18.3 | 14.8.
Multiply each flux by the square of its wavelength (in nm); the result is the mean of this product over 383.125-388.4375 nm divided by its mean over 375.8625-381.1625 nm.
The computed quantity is 1.08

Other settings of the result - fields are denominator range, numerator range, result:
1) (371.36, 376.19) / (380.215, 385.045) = 0.87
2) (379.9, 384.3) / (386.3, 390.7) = 1.12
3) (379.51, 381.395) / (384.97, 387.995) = 1.14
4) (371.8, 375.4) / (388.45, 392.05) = 0.87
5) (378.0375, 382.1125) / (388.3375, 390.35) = 1.03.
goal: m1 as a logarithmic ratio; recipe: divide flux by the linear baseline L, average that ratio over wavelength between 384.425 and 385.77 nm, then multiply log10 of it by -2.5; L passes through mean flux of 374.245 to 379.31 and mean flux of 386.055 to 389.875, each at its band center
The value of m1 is 0.08 mag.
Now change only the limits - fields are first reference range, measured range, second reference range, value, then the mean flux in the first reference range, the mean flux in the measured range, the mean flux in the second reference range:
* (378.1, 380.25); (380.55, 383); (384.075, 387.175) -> 0.06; 15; 14.7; 16.3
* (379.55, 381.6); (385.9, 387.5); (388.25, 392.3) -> -0.22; 15.1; 17.9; 14.5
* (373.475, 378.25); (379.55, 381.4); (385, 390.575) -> 0.07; 16.3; 15.1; 15.8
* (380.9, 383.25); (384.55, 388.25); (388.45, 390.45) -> -0.12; 14.6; 16.4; 14.7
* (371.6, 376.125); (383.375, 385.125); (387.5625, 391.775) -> 0.07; 17.9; 14.9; 14.7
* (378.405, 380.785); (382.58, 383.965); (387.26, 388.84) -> 0.06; 15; 14.4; 15.5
